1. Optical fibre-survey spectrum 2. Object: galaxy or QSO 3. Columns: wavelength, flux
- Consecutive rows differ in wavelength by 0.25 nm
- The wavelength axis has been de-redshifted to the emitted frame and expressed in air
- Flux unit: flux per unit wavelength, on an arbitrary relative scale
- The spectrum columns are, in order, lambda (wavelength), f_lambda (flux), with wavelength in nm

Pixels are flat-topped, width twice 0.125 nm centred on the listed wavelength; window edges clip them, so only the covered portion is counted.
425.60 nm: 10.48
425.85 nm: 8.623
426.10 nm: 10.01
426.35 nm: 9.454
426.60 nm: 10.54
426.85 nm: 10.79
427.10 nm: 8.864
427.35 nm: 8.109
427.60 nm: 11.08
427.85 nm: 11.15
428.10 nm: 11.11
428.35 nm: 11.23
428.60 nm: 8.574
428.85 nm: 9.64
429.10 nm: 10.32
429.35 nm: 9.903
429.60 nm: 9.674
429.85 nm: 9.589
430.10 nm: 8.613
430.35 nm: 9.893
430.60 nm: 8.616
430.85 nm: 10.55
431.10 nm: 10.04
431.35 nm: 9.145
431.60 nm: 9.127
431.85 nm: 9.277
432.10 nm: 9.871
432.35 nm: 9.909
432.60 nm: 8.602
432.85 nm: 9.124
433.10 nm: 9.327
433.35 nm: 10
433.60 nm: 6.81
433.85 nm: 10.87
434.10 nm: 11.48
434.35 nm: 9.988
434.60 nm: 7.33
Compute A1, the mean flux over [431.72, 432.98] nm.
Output 9.36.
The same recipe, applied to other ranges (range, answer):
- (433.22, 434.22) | 9.78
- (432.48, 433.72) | 8.78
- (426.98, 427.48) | 8.51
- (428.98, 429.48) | 10.1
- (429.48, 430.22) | 9.29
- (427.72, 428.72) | 10.5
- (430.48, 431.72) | 9.5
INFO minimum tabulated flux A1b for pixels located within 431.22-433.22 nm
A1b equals 8.602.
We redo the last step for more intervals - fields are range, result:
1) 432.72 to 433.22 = 9.124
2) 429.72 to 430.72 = 8.613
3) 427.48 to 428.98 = 8.574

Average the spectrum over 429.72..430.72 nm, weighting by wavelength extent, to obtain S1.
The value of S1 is 9.18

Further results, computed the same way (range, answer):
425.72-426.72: 9.66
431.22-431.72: 9.15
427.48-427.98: 11.1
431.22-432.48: 9.46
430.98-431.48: 9.58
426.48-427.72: 9.87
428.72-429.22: 9.96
